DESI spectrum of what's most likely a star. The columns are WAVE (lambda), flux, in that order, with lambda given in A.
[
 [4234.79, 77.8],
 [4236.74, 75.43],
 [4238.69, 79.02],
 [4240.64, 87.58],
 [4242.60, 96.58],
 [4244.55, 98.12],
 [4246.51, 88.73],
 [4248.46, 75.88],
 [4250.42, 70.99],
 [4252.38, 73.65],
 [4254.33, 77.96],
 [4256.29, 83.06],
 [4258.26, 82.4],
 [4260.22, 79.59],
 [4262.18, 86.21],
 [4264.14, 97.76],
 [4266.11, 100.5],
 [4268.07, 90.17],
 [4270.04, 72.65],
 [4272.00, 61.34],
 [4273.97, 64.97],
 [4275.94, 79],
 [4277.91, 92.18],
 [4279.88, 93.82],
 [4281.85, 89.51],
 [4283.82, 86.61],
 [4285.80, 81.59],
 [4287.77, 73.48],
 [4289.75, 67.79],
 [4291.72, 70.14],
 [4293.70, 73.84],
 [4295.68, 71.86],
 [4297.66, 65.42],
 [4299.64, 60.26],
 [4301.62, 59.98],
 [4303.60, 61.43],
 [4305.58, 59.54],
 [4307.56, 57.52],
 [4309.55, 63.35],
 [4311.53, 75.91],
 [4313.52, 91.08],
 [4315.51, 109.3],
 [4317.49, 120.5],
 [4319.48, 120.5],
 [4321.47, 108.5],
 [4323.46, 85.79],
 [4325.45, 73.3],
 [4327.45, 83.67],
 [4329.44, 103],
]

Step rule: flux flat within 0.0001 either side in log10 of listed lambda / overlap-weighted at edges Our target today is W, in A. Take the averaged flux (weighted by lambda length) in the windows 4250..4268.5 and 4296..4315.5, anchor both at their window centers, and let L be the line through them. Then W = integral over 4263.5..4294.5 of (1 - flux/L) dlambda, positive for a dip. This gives -1.2 A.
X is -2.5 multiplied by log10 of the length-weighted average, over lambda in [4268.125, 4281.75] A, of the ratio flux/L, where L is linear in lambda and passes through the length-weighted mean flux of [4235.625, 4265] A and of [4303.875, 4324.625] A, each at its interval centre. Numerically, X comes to 0.083 mag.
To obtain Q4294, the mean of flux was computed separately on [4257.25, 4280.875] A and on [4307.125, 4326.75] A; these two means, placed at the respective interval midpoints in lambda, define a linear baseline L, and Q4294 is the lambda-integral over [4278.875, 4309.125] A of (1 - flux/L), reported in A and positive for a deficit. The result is 5.5 A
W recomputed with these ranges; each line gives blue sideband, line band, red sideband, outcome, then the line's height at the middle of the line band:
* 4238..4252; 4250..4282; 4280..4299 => -0.6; 80.7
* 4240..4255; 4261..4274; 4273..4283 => 0.1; 83.9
